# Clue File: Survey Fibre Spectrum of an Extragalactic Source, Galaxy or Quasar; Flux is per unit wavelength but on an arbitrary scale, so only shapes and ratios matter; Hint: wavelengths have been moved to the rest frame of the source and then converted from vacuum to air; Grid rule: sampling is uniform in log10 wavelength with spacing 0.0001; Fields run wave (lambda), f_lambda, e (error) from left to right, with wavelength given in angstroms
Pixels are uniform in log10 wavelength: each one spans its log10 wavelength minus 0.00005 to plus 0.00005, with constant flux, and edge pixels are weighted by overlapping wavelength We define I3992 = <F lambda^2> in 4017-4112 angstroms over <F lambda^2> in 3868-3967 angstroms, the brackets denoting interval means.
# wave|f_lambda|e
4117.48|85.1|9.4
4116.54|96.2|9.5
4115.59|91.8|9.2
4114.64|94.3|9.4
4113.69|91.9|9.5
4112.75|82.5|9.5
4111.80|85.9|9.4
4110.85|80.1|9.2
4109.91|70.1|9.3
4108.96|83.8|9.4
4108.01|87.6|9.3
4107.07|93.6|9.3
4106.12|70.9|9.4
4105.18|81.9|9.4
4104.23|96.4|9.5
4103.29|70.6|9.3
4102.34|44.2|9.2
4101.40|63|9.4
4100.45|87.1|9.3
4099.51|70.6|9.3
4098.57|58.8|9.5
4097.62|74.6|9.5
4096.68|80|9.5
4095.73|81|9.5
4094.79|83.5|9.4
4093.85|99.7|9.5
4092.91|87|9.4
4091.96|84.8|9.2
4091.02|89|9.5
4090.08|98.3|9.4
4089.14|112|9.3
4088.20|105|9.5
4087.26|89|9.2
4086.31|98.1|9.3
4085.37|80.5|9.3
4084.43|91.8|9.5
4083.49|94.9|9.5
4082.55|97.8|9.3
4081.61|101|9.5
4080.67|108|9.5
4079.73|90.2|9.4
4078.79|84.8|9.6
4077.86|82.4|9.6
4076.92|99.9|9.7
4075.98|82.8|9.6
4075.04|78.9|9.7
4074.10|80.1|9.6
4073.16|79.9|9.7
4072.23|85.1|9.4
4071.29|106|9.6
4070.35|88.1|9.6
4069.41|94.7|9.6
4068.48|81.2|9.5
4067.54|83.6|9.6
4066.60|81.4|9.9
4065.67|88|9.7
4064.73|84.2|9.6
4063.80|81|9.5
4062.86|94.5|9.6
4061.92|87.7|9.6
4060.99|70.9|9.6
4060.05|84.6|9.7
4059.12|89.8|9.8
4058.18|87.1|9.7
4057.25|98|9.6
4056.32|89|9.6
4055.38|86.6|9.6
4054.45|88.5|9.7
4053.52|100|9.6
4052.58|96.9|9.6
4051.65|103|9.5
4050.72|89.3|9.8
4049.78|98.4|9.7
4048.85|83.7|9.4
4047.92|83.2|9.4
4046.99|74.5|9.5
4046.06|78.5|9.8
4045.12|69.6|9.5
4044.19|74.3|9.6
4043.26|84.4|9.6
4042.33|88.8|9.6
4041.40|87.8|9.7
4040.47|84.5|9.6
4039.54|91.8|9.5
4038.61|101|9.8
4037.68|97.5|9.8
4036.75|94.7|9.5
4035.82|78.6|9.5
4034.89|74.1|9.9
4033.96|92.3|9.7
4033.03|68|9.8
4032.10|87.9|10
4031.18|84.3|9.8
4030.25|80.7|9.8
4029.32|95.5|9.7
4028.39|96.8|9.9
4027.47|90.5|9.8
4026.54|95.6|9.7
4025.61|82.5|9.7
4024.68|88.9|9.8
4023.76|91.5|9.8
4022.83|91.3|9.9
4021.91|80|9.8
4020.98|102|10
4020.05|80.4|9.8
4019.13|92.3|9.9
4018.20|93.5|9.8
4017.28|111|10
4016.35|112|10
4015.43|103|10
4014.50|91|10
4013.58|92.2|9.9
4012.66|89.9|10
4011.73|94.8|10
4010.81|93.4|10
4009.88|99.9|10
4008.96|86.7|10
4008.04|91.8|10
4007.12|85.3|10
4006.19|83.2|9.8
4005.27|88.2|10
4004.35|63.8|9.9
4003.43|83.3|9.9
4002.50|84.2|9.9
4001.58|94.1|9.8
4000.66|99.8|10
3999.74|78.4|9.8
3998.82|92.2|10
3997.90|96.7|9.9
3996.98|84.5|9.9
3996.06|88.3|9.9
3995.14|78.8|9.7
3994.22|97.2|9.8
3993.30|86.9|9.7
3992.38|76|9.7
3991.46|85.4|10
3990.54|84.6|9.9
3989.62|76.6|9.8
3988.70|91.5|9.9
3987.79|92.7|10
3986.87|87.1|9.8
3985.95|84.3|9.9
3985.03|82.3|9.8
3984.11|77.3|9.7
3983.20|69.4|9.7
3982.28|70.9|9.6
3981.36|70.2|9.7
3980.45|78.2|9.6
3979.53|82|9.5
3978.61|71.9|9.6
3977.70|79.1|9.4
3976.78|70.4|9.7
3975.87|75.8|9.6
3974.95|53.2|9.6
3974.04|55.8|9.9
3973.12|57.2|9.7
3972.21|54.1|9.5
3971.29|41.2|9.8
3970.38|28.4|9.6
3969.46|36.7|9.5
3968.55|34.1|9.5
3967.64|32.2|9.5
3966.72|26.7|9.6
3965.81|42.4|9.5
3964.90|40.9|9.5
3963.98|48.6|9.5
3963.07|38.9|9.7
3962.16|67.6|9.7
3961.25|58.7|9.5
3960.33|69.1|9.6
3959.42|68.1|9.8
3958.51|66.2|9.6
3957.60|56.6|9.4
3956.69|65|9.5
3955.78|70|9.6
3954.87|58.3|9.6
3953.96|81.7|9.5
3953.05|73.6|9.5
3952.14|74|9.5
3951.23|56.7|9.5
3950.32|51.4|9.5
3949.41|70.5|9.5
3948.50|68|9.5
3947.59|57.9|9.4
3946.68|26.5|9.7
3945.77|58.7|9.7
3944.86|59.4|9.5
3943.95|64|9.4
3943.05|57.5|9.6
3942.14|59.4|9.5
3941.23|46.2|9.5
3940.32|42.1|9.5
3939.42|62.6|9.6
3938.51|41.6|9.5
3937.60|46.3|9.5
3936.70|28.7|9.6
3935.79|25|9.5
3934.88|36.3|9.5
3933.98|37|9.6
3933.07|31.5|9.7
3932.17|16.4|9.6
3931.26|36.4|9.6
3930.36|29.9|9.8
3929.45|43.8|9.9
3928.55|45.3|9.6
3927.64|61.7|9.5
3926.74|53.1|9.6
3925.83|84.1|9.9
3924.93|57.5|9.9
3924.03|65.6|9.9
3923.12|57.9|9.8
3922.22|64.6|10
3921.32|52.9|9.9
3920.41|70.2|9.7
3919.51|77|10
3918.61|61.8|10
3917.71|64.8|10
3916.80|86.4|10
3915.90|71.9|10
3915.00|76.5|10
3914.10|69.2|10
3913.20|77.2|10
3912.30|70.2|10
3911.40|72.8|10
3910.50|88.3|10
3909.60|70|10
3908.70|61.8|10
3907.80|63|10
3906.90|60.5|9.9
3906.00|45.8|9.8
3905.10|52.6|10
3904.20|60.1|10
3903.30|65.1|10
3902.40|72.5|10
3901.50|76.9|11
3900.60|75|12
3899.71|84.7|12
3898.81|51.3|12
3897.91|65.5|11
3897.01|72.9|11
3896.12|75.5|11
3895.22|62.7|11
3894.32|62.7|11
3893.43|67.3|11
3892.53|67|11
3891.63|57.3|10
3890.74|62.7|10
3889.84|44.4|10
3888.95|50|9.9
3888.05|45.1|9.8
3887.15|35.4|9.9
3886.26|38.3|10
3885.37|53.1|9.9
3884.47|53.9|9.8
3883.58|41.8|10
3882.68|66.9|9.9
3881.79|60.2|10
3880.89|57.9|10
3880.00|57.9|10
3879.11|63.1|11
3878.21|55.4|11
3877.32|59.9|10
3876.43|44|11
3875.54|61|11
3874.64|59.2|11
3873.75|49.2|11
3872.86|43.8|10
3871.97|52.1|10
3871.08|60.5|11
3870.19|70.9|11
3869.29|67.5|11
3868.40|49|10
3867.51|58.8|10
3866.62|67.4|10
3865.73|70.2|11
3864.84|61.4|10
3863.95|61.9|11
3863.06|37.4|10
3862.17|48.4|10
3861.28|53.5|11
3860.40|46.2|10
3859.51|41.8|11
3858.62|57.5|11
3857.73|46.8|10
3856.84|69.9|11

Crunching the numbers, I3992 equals 1.62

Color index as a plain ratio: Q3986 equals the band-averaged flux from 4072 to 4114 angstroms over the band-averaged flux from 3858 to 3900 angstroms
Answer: 1.50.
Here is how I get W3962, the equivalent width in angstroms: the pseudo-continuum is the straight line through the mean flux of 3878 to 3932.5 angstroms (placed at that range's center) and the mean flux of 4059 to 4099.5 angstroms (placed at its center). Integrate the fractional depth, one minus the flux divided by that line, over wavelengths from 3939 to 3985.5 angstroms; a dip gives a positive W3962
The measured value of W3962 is 7.2 angstroms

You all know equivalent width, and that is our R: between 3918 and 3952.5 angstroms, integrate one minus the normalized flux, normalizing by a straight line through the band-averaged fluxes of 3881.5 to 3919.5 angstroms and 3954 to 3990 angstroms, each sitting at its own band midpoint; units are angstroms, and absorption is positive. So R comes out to 6.0 angstroms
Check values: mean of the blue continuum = 63.6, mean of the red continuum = 62.5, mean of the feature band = 52.1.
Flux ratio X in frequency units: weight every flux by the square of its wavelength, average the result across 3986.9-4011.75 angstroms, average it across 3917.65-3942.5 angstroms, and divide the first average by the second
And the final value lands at 1.8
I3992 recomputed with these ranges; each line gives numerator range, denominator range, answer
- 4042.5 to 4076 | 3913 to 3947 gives 1.72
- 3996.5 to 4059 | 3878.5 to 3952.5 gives 1.63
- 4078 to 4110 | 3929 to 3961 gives 1.75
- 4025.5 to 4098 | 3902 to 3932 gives 1.51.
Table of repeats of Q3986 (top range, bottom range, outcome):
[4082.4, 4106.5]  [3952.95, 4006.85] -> 1.20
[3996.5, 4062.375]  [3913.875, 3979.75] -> 1.61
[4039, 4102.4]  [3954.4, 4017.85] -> 1.17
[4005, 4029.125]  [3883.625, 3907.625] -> 1.55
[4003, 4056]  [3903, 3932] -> 1.42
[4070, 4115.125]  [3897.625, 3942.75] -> 1.48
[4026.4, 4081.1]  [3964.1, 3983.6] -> 1.57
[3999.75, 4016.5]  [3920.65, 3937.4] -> 1.95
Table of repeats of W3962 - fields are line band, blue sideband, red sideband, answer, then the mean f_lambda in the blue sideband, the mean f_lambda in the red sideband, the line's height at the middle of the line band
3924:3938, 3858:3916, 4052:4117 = 4.9 angstroms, 60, 86.7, 65.9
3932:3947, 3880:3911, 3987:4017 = 5.9 angstroms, 60.8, 89.1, 72.5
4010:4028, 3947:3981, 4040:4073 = -4.4 angstroms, 58.3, 87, 75.4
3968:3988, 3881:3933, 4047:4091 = 2.3 angstroms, 60.8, 90.3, 73.7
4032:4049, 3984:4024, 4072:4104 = 0.7 angstroms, 89.2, 85.8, 87.7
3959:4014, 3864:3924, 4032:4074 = 2.6 angstroms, 62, 86.9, 76.5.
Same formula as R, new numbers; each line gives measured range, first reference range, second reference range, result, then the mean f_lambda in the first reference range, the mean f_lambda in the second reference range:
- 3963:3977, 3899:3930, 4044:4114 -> 5.2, 66.2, 86.1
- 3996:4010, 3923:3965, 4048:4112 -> -4.0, 53.6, 86.7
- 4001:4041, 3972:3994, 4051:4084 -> -3.8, 76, 89.5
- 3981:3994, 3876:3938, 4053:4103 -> -1.8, 58.3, 86.9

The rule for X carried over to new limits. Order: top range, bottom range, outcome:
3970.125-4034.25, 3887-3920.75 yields 1.33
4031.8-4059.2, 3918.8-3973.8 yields 1.76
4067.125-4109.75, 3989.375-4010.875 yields 1.04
